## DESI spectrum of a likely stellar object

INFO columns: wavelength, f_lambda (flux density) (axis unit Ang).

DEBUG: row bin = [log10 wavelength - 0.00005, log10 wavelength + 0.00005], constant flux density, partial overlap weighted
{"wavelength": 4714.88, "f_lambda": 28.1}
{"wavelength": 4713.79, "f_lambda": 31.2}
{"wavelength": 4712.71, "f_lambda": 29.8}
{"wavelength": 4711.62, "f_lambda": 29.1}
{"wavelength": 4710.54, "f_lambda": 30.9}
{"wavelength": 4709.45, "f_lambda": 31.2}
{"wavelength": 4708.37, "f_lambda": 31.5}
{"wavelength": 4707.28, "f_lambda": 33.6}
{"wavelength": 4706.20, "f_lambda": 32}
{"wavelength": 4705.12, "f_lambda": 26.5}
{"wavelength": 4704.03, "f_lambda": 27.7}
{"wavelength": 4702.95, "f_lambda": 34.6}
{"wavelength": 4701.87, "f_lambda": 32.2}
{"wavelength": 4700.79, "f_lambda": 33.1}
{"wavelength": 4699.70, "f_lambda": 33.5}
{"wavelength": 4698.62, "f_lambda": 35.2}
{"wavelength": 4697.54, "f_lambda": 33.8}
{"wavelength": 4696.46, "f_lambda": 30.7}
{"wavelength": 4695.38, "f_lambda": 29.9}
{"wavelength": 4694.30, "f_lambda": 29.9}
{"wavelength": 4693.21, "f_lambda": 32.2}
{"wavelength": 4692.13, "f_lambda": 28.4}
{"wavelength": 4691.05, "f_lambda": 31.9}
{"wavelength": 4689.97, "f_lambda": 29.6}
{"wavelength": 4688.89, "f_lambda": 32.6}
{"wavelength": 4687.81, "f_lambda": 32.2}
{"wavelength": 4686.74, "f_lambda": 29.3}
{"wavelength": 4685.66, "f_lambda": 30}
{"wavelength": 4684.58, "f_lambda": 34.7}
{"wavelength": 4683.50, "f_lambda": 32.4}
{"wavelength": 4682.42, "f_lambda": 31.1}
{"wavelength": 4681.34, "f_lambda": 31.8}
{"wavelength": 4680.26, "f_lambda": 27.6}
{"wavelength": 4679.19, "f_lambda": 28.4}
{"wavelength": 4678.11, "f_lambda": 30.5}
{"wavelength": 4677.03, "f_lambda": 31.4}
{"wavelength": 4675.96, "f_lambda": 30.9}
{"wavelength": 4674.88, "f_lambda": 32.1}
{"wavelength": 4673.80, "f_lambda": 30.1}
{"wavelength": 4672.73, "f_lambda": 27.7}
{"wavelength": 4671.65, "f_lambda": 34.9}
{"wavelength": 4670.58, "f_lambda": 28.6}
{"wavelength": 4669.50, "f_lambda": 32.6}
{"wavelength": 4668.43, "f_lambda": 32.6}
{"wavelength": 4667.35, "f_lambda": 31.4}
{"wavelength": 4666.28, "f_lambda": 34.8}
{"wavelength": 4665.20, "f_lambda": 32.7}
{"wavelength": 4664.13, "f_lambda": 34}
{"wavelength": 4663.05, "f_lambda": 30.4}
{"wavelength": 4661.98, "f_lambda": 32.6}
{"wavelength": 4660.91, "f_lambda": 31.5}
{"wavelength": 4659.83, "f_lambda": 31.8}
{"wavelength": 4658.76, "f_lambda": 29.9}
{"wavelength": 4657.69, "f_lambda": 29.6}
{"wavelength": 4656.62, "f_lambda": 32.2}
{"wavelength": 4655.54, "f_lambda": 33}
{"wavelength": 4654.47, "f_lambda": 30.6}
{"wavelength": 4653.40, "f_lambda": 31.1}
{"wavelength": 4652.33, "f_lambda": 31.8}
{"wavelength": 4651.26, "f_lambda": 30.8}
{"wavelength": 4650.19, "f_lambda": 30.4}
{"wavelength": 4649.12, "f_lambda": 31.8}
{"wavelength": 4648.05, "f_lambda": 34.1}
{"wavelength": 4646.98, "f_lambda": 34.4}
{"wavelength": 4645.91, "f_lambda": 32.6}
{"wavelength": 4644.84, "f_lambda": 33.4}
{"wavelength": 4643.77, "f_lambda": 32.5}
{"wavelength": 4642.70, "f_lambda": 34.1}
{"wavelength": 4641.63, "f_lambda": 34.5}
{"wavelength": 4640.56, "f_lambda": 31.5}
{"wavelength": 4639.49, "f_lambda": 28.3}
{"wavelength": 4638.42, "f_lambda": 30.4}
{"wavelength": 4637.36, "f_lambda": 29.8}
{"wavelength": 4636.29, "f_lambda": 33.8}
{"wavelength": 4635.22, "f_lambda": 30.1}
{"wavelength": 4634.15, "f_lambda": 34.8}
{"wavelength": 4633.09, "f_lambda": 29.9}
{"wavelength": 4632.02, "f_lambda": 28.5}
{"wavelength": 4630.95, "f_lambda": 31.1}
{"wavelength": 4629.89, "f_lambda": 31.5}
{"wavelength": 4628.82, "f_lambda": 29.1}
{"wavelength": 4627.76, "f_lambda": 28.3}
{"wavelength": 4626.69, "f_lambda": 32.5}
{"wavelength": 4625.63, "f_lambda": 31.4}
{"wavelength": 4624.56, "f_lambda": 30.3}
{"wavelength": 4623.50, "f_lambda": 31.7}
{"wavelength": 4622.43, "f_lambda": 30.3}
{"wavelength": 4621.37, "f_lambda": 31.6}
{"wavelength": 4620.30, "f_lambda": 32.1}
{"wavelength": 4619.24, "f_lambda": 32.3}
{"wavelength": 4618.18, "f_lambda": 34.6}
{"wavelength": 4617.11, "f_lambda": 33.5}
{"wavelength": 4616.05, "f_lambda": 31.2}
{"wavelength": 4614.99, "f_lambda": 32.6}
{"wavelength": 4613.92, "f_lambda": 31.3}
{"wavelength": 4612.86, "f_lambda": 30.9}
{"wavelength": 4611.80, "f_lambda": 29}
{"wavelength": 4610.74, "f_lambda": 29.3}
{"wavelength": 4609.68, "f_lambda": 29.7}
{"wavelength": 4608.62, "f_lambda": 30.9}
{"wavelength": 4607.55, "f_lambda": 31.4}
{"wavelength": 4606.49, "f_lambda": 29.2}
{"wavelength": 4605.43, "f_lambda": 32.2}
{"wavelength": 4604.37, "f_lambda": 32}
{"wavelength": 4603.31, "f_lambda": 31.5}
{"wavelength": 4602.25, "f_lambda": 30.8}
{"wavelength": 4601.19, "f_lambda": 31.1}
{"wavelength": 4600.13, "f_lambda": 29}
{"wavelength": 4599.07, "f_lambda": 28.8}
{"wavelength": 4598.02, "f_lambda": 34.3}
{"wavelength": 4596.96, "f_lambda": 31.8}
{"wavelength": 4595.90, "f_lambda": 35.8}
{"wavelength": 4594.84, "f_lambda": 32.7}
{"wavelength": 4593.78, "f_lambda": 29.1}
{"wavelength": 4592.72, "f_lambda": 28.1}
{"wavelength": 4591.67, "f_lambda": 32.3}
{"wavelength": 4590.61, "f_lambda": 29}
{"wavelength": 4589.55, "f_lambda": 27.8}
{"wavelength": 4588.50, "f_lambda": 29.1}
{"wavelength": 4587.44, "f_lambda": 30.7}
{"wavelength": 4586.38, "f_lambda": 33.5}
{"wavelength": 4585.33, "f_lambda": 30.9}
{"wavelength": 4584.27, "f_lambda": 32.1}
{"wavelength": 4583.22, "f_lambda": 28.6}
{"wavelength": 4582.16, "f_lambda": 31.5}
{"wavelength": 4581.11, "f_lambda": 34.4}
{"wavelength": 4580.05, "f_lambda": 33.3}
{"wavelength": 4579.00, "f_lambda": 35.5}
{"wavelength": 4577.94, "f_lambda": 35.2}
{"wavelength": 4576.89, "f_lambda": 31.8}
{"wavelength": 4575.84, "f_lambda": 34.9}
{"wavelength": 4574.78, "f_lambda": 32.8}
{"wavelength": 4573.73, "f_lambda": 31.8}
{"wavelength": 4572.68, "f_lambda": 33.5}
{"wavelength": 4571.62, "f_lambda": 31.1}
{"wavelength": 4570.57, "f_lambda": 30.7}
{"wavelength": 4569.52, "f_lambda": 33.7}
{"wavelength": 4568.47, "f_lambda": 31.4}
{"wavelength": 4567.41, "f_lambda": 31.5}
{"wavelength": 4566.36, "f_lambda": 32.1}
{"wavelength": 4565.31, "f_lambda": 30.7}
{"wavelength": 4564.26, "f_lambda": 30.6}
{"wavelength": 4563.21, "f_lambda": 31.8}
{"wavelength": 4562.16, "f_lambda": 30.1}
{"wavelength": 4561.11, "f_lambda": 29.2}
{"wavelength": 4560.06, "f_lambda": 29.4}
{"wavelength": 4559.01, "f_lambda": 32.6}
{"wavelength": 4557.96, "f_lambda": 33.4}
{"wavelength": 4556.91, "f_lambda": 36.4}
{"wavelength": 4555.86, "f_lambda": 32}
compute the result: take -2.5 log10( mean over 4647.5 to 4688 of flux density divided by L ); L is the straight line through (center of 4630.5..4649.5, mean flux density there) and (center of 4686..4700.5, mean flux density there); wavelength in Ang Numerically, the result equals 0.01 mag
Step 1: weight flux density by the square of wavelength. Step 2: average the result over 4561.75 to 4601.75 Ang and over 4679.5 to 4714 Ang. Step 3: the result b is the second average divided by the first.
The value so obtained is 1.04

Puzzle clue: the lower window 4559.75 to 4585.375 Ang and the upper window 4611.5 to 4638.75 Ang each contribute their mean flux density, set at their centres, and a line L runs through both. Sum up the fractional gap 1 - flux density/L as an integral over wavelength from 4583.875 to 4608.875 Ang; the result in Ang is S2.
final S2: 0.5 Ang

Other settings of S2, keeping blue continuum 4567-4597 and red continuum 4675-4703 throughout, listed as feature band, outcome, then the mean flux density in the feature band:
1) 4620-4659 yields 0.20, 31.5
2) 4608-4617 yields 0.28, 30.7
